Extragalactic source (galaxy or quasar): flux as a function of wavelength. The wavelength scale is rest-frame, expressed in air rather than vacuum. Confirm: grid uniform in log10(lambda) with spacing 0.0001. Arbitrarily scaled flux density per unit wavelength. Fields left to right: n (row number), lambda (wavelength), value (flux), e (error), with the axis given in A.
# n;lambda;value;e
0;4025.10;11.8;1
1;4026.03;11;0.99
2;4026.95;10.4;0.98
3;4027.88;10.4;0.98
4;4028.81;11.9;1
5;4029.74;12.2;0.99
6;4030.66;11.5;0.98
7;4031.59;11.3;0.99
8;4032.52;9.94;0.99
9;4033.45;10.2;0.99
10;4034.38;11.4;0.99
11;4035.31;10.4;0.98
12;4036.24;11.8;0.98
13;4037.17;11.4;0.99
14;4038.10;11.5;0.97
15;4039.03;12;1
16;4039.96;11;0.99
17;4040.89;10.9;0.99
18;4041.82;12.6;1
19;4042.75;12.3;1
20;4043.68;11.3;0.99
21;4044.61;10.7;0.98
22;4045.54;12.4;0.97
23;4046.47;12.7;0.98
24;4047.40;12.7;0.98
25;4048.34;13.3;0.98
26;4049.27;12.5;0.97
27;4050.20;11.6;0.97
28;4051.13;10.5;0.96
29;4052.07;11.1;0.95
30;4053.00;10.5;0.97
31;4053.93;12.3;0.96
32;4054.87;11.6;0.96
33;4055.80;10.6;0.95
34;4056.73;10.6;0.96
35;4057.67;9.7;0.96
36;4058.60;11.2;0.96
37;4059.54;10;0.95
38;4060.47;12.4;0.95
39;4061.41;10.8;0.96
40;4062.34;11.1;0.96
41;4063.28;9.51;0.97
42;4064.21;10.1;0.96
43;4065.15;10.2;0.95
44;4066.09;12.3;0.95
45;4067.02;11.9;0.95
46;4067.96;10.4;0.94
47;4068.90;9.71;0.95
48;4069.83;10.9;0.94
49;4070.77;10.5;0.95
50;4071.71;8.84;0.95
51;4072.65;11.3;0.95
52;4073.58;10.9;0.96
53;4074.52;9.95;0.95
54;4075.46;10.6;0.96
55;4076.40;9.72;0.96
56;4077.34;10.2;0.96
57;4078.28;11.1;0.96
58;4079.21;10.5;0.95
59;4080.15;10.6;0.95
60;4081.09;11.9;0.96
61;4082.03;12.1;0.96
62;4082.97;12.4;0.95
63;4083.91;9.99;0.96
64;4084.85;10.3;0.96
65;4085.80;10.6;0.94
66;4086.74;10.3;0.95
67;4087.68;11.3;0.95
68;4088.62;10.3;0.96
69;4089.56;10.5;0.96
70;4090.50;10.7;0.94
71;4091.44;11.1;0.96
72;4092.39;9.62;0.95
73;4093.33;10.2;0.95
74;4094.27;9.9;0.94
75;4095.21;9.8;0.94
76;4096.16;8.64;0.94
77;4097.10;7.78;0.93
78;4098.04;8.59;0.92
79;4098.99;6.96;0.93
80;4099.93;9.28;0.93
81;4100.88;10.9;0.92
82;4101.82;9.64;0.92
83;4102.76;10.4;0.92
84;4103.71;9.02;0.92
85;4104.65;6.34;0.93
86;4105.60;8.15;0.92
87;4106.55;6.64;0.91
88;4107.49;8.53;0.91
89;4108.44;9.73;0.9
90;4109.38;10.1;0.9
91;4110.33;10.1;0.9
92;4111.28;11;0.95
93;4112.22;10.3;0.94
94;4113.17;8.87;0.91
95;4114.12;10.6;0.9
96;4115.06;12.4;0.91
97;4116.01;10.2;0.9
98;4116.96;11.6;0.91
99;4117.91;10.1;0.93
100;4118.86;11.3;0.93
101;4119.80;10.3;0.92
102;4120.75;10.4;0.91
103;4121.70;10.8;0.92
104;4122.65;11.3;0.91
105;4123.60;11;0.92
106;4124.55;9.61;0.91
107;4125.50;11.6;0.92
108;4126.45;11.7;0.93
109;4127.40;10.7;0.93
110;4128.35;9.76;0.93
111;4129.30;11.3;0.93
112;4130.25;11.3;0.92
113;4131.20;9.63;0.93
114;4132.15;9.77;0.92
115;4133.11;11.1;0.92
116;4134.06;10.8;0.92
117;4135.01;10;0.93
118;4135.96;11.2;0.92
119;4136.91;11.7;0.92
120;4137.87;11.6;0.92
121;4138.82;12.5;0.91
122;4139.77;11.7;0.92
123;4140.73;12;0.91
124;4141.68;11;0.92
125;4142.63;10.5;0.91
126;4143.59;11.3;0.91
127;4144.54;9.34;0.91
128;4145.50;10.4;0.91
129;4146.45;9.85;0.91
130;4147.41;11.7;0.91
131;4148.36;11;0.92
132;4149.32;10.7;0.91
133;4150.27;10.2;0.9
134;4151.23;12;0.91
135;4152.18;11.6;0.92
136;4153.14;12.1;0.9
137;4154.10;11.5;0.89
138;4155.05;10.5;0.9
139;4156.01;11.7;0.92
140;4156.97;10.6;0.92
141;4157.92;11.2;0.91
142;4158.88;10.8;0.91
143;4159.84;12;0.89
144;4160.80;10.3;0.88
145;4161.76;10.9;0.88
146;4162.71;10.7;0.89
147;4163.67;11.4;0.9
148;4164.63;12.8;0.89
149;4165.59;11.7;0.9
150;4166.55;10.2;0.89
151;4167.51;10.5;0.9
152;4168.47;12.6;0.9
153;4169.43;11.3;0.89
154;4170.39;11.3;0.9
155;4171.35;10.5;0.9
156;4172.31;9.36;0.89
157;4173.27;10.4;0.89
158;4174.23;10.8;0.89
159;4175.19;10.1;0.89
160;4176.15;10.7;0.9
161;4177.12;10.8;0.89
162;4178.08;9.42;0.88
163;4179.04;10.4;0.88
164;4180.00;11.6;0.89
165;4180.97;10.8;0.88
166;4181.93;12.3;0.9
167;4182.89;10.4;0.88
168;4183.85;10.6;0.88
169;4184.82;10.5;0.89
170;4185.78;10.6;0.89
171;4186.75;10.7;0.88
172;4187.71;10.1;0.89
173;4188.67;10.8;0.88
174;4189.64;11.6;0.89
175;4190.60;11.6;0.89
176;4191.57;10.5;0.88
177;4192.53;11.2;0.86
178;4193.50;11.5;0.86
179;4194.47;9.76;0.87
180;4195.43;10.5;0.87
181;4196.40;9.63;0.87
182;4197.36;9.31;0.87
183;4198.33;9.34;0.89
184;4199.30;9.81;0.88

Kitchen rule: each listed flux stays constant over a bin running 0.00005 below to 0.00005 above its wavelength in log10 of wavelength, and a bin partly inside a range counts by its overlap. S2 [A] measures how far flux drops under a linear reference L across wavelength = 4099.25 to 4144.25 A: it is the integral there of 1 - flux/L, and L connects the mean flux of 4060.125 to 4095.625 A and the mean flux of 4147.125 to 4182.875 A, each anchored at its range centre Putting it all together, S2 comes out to 1.8 A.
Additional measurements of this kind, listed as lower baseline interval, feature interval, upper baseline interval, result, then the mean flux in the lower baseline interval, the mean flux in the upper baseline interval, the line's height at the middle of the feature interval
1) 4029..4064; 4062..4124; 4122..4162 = 5.5 A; 11.3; 11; 11.2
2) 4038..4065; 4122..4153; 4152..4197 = 0.3 A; 11.3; 10.9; 11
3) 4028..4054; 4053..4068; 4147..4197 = 0.7 A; 11.5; 10.9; 11.5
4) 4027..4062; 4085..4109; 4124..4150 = 3.6 A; 11.4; 10.9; 11.1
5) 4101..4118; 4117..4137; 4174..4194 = -1.6 A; 9.67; 10.8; 9.94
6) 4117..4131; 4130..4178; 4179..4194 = -0.4 A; 10.8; 11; 10.9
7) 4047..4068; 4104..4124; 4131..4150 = 1.8 A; 11.2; 10.9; 11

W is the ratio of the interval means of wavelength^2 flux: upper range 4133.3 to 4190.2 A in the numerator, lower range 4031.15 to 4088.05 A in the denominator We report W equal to 1.04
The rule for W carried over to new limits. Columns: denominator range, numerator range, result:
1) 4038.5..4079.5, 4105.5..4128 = 0.96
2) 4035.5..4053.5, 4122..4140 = 0.98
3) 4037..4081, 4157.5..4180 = 1.04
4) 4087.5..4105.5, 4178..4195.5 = 1.19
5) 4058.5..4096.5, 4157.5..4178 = 1.08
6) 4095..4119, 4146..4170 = 1.21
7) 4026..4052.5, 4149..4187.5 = 1.02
